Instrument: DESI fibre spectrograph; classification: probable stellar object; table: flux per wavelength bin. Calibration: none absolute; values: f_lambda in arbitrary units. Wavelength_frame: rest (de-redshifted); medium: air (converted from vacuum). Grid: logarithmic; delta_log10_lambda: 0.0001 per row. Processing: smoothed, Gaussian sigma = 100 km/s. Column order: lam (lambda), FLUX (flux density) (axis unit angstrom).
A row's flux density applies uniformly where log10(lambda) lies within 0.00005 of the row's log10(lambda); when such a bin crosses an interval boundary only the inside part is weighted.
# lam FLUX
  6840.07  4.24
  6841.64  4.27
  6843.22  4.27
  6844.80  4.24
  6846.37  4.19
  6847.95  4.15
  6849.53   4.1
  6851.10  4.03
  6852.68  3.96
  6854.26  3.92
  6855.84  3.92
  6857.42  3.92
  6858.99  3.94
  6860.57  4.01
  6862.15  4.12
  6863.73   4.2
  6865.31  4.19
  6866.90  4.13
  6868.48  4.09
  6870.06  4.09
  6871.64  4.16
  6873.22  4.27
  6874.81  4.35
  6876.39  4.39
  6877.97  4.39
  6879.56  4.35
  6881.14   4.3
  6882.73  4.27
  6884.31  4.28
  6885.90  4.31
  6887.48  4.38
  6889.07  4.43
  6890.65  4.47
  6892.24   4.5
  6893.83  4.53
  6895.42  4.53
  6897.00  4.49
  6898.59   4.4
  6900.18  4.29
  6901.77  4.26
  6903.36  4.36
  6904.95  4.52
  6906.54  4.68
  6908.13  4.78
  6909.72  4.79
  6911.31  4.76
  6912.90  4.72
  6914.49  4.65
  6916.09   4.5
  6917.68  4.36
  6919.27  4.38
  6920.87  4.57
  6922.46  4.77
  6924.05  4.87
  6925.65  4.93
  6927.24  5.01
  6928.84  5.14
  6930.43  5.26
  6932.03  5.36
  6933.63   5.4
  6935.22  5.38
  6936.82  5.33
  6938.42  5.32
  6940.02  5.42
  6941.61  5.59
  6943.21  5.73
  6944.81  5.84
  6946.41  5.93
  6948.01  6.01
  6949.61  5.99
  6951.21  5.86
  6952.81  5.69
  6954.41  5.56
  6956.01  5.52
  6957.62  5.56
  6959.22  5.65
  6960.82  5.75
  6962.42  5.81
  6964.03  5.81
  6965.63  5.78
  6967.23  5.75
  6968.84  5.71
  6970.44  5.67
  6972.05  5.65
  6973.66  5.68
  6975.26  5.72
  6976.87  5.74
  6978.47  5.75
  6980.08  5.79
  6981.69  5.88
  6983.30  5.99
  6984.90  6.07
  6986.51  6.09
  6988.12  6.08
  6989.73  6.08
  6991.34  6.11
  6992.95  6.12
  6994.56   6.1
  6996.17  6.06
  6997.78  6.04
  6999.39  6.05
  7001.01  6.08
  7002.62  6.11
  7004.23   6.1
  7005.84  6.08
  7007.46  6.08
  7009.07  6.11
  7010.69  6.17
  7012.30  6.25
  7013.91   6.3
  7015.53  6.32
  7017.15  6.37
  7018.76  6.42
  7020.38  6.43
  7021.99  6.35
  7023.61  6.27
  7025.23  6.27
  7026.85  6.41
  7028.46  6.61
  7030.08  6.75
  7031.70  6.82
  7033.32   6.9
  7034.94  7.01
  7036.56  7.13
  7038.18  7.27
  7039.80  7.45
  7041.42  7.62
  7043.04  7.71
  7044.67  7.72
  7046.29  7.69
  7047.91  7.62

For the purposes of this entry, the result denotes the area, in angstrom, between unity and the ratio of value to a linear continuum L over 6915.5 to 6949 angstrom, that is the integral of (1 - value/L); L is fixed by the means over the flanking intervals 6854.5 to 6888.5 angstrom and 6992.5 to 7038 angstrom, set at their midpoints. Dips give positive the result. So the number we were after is -0.6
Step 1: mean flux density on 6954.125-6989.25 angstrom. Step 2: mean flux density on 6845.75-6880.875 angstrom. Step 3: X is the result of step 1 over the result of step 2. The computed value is 1.40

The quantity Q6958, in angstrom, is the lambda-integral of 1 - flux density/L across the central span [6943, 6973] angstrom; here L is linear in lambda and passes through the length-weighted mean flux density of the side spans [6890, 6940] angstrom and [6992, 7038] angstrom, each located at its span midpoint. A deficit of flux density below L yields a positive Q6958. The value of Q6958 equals -1.7 angstrom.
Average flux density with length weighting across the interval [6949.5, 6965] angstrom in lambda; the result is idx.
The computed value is 5.71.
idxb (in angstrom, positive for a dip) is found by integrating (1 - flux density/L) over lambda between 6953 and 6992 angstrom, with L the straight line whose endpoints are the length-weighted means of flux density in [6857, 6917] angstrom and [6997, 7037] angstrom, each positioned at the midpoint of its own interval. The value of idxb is -0.78 angstrom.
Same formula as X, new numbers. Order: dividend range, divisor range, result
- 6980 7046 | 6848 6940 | 1.43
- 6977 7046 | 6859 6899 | 1.49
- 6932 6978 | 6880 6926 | 1.26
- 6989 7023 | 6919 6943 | 1.20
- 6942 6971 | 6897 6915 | 1.26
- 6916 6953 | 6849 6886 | 1.27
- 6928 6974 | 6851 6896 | 1.33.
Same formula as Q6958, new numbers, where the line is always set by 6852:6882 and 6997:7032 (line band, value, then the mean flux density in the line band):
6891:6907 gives 0.5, 4.45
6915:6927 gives 0.7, 4.64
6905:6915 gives 0.1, 4.72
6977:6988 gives -0.2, 5.93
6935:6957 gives -1.5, 5.66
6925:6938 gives -0.4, 5.23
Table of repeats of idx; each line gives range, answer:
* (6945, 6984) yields 5.76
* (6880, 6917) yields 4.49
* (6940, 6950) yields 5.81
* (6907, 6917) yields 4.7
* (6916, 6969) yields 5.41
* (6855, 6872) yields 4.07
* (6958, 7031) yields 6.05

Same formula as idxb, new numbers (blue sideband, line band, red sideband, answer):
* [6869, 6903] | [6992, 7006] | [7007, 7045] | 0.4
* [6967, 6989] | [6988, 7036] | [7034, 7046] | 2.8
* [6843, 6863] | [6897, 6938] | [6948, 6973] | 2.3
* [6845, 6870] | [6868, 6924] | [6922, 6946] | 2.8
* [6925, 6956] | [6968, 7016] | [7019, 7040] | 1.6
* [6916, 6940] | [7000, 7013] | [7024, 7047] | 0.8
